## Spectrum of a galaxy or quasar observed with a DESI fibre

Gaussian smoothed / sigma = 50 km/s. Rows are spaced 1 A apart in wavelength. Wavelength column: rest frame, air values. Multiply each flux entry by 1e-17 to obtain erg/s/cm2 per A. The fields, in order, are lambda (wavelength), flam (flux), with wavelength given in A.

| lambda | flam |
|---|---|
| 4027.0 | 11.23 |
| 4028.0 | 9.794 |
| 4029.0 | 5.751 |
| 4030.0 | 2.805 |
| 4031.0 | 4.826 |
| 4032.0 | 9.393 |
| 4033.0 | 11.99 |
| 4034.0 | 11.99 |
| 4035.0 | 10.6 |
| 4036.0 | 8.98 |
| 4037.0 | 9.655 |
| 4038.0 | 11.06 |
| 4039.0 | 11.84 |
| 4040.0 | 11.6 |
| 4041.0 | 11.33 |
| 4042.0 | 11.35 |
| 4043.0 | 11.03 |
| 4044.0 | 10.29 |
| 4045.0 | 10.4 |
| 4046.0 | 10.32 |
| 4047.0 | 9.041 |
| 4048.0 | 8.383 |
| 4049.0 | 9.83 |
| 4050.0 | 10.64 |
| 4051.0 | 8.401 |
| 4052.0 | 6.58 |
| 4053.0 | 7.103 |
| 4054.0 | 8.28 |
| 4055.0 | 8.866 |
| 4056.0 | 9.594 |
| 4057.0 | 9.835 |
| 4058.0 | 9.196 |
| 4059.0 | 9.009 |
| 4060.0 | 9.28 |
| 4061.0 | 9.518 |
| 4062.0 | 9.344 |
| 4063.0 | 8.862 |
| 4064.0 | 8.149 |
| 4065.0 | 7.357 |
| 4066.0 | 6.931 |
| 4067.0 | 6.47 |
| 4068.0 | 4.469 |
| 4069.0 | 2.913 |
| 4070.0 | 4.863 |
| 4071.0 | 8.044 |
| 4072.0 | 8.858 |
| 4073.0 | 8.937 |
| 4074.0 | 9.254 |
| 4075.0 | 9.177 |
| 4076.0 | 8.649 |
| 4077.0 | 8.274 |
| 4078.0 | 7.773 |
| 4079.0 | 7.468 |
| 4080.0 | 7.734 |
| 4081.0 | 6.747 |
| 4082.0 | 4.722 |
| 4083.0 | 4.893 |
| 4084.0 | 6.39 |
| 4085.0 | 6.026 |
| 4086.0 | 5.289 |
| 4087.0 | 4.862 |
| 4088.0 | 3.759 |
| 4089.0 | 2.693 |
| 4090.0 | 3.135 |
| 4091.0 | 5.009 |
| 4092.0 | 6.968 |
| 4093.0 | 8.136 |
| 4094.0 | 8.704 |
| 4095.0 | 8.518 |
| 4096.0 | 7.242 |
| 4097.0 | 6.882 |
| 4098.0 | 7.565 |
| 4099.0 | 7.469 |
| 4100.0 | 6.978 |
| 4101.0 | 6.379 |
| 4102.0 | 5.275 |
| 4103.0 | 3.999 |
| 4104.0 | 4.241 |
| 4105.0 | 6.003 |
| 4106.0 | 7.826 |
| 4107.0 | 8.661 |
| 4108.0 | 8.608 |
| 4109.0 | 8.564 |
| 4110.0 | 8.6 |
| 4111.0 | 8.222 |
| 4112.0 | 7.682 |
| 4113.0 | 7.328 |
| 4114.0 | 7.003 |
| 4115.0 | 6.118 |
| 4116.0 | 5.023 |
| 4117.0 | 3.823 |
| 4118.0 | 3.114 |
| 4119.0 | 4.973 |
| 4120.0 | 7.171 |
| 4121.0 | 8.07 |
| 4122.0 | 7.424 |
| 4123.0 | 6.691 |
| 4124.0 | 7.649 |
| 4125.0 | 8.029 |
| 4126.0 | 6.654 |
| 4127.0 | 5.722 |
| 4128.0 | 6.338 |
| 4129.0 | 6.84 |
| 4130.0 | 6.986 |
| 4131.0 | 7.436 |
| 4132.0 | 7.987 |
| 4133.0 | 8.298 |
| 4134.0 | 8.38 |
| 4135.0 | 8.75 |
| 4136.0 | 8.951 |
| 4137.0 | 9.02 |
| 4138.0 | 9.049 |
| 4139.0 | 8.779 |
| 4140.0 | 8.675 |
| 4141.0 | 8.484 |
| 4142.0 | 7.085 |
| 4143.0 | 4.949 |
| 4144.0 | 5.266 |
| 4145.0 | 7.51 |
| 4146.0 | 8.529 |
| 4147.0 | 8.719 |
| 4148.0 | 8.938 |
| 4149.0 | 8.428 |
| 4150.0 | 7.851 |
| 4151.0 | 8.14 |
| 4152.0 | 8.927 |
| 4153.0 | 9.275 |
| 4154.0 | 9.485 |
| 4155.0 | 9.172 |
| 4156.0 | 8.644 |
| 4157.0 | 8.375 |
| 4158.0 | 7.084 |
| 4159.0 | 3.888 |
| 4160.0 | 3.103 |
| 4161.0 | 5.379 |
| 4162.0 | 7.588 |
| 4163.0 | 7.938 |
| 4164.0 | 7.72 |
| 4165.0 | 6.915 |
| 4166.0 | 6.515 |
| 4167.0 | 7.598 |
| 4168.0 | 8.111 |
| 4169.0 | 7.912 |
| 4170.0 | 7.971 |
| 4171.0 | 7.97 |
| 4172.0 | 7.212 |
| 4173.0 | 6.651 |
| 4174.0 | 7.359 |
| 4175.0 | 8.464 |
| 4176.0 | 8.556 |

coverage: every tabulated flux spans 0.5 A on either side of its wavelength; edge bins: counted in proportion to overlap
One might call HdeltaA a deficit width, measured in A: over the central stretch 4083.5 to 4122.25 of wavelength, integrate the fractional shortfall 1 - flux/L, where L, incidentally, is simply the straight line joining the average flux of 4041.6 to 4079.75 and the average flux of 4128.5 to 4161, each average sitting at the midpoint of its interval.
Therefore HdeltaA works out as 8.3 A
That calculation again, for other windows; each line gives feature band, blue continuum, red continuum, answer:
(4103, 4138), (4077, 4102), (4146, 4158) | 1.8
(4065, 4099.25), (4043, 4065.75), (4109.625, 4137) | 6.7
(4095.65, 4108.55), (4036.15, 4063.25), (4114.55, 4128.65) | 0.8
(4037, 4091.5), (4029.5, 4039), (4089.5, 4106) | 0.1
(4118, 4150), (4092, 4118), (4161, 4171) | -1.5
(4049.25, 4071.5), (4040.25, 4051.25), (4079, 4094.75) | 1.9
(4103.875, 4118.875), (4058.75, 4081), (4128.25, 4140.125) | 2.4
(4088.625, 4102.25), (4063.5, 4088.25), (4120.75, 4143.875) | 1.0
